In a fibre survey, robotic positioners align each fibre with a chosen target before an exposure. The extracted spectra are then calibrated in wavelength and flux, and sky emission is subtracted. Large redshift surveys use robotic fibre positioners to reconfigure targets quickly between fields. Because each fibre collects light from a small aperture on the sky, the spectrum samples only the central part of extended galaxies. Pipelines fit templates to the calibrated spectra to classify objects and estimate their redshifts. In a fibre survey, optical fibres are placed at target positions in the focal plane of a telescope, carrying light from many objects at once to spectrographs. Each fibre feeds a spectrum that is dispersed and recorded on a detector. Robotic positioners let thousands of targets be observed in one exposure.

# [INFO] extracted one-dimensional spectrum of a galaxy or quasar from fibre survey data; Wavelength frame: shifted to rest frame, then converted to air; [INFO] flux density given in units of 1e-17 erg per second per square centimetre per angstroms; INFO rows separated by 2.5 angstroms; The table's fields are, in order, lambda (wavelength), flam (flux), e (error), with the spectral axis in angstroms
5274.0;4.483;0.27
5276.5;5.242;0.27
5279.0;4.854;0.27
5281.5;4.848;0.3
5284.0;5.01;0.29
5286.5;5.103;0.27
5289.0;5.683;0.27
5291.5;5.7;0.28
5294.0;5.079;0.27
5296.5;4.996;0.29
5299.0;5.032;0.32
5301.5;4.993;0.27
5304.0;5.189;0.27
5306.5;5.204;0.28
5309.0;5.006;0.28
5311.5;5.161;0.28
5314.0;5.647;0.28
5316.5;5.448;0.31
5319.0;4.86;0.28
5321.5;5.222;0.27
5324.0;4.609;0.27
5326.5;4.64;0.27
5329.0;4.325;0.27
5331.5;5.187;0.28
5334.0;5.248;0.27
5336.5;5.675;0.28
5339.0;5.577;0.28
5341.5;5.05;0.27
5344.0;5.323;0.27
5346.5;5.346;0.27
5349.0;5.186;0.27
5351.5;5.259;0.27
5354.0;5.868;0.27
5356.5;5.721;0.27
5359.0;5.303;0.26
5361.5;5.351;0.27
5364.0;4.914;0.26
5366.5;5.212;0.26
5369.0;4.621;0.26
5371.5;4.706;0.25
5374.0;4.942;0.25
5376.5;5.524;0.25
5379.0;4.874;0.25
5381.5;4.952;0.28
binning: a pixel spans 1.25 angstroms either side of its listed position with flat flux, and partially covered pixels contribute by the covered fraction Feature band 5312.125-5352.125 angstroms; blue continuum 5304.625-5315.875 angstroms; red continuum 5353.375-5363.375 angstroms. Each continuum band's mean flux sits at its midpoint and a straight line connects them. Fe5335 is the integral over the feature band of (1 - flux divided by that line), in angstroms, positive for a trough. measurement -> 1.6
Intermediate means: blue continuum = 5.26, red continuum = 5.5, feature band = 5.16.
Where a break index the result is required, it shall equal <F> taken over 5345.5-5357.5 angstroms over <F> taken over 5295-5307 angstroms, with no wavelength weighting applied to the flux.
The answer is 1.08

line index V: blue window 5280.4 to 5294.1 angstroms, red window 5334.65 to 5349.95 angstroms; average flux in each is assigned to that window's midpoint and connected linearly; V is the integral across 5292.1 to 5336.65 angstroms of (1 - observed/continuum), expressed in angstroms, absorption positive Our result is 1.9 angstroms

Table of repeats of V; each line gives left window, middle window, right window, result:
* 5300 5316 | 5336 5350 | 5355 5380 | -0.5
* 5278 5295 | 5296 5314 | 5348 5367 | 0.4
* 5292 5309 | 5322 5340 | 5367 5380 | 0.0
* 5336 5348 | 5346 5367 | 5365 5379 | -0.7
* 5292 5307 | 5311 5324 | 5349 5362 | 0.0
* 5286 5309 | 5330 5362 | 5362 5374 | -2.5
